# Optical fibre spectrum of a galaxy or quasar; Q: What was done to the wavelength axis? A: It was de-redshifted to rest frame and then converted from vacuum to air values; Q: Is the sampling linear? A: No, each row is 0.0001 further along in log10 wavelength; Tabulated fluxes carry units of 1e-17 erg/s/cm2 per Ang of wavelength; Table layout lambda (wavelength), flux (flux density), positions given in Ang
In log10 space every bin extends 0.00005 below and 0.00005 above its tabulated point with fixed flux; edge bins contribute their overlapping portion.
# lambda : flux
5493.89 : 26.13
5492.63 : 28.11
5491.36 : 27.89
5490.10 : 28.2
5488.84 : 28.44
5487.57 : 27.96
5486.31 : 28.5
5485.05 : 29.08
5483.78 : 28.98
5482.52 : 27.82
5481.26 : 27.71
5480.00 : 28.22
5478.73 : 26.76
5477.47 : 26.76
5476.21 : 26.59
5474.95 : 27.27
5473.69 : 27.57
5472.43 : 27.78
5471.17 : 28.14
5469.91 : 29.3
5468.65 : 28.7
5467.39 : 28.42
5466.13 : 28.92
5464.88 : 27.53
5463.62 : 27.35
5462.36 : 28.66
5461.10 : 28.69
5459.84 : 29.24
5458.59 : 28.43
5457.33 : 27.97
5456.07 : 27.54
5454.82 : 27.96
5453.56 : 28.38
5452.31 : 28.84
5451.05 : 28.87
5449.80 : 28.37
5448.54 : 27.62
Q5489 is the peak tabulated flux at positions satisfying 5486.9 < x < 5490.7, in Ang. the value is 28.44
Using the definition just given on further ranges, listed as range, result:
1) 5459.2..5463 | 29.24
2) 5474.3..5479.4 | 27.27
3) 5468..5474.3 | 29.3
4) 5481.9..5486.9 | 29.08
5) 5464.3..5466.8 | 28.92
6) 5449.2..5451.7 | 28.87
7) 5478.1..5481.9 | 28.22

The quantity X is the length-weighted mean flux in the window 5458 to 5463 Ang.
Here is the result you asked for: 28.8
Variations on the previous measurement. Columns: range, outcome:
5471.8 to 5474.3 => 27.7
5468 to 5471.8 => 28.7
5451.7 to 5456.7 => 28.2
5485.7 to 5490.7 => 28.3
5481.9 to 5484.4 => 28.4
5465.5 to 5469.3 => 28.7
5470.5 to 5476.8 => 27.5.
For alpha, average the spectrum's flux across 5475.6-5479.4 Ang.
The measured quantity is 26.7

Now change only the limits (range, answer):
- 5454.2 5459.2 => 28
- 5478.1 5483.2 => 27.6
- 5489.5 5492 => 28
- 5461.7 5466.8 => 28.1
